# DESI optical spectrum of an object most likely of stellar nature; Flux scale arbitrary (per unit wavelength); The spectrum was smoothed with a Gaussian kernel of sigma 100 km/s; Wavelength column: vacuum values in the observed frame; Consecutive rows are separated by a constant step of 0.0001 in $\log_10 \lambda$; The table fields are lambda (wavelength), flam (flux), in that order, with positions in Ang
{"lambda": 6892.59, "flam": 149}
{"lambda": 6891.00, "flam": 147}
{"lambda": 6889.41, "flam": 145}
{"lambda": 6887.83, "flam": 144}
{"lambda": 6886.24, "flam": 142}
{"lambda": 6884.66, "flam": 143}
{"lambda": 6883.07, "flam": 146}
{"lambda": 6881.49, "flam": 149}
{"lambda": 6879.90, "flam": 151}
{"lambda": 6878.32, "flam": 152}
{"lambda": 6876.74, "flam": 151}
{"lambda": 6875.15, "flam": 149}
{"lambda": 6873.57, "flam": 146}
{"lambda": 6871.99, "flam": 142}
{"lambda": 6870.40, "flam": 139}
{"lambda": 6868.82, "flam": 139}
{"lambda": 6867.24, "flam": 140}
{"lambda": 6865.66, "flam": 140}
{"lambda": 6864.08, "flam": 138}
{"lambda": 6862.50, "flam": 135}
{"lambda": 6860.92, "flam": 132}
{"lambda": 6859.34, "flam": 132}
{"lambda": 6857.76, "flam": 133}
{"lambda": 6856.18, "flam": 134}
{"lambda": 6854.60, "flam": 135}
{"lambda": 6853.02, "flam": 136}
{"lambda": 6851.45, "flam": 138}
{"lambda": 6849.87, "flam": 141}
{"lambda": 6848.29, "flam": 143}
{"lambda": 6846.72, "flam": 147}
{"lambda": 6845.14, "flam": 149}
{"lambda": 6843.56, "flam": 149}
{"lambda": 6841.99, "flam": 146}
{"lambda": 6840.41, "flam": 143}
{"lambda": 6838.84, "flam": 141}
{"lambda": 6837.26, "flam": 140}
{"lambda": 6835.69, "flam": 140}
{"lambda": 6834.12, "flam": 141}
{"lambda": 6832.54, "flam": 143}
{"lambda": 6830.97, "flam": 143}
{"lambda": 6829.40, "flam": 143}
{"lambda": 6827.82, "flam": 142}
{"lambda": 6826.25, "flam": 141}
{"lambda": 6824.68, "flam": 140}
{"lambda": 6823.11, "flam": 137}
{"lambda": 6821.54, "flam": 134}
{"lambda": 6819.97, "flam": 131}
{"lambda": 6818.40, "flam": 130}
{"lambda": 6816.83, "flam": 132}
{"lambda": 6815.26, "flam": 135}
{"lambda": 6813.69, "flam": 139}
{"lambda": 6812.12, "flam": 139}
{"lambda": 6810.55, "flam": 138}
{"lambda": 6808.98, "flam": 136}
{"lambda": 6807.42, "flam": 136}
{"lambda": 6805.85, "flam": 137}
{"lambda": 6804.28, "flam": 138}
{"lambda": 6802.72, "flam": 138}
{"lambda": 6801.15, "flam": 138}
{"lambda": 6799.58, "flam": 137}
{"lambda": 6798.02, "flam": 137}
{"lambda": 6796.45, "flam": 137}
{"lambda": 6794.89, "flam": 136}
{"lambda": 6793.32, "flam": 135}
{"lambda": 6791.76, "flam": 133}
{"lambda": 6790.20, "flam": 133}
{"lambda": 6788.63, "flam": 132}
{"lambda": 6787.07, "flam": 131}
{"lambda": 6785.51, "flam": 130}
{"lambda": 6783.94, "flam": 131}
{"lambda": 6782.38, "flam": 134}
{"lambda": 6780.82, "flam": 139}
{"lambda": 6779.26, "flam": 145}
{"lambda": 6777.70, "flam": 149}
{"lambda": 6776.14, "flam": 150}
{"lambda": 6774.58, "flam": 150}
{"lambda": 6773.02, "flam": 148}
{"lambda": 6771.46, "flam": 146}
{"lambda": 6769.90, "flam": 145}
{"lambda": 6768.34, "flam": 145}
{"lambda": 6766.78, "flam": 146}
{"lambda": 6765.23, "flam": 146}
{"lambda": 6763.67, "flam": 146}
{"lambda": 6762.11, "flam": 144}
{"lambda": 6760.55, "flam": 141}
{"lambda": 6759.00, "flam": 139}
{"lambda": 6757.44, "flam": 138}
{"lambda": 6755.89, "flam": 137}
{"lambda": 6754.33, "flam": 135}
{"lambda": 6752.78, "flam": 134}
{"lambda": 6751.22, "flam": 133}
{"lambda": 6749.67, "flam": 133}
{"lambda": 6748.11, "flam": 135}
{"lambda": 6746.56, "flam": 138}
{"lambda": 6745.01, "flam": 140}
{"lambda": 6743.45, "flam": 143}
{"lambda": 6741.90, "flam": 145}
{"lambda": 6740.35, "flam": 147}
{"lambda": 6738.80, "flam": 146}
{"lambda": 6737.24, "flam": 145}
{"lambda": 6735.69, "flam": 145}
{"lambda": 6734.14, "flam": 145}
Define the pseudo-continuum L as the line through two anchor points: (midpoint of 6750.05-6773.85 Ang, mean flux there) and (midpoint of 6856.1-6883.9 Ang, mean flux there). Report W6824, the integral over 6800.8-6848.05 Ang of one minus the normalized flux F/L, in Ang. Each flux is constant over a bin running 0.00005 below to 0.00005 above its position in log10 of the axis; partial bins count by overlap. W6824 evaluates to 0.67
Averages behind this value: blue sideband 141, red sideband 142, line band 140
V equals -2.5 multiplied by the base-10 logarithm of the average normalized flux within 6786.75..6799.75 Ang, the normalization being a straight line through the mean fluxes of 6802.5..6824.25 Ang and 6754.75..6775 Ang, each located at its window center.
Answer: 0.035 mag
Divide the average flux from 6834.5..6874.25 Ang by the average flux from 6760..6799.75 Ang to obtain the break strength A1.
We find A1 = 1.0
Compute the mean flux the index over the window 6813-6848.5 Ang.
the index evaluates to 140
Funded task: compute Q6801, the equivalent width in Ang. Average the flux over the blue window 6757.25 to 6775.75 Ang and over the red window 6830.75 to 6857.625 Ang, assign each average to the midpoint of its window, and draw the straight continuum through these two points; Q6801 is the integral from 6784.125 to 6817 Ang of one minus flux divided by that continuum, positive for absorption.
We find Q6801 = 1.8 Ang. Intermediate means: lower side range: 145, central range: 136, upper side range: 141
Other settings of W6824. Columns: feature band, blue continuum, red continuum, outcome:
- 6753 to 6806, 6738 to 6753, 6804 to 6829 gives -0.5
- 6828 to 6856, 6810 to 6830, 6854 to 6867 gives -1.3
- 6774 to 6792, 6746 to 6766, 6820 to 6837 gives 0.1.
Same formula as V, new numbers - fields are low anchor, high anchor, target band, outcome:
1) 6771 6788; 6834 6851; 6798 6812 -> 0.04 mag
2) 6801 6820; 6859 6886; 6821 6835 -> -0.02 mag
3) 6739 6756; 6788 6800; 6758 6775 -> -0.06 mag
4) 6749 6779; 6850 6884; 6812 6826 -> 0.05 mag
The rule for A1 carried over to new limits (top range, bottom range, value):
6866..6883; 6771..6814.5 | 1.05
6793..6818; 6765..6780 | 0.93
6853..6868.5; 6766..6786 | 0.95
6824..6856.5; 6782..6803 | 1.06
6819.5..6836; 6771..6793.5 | 1.00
